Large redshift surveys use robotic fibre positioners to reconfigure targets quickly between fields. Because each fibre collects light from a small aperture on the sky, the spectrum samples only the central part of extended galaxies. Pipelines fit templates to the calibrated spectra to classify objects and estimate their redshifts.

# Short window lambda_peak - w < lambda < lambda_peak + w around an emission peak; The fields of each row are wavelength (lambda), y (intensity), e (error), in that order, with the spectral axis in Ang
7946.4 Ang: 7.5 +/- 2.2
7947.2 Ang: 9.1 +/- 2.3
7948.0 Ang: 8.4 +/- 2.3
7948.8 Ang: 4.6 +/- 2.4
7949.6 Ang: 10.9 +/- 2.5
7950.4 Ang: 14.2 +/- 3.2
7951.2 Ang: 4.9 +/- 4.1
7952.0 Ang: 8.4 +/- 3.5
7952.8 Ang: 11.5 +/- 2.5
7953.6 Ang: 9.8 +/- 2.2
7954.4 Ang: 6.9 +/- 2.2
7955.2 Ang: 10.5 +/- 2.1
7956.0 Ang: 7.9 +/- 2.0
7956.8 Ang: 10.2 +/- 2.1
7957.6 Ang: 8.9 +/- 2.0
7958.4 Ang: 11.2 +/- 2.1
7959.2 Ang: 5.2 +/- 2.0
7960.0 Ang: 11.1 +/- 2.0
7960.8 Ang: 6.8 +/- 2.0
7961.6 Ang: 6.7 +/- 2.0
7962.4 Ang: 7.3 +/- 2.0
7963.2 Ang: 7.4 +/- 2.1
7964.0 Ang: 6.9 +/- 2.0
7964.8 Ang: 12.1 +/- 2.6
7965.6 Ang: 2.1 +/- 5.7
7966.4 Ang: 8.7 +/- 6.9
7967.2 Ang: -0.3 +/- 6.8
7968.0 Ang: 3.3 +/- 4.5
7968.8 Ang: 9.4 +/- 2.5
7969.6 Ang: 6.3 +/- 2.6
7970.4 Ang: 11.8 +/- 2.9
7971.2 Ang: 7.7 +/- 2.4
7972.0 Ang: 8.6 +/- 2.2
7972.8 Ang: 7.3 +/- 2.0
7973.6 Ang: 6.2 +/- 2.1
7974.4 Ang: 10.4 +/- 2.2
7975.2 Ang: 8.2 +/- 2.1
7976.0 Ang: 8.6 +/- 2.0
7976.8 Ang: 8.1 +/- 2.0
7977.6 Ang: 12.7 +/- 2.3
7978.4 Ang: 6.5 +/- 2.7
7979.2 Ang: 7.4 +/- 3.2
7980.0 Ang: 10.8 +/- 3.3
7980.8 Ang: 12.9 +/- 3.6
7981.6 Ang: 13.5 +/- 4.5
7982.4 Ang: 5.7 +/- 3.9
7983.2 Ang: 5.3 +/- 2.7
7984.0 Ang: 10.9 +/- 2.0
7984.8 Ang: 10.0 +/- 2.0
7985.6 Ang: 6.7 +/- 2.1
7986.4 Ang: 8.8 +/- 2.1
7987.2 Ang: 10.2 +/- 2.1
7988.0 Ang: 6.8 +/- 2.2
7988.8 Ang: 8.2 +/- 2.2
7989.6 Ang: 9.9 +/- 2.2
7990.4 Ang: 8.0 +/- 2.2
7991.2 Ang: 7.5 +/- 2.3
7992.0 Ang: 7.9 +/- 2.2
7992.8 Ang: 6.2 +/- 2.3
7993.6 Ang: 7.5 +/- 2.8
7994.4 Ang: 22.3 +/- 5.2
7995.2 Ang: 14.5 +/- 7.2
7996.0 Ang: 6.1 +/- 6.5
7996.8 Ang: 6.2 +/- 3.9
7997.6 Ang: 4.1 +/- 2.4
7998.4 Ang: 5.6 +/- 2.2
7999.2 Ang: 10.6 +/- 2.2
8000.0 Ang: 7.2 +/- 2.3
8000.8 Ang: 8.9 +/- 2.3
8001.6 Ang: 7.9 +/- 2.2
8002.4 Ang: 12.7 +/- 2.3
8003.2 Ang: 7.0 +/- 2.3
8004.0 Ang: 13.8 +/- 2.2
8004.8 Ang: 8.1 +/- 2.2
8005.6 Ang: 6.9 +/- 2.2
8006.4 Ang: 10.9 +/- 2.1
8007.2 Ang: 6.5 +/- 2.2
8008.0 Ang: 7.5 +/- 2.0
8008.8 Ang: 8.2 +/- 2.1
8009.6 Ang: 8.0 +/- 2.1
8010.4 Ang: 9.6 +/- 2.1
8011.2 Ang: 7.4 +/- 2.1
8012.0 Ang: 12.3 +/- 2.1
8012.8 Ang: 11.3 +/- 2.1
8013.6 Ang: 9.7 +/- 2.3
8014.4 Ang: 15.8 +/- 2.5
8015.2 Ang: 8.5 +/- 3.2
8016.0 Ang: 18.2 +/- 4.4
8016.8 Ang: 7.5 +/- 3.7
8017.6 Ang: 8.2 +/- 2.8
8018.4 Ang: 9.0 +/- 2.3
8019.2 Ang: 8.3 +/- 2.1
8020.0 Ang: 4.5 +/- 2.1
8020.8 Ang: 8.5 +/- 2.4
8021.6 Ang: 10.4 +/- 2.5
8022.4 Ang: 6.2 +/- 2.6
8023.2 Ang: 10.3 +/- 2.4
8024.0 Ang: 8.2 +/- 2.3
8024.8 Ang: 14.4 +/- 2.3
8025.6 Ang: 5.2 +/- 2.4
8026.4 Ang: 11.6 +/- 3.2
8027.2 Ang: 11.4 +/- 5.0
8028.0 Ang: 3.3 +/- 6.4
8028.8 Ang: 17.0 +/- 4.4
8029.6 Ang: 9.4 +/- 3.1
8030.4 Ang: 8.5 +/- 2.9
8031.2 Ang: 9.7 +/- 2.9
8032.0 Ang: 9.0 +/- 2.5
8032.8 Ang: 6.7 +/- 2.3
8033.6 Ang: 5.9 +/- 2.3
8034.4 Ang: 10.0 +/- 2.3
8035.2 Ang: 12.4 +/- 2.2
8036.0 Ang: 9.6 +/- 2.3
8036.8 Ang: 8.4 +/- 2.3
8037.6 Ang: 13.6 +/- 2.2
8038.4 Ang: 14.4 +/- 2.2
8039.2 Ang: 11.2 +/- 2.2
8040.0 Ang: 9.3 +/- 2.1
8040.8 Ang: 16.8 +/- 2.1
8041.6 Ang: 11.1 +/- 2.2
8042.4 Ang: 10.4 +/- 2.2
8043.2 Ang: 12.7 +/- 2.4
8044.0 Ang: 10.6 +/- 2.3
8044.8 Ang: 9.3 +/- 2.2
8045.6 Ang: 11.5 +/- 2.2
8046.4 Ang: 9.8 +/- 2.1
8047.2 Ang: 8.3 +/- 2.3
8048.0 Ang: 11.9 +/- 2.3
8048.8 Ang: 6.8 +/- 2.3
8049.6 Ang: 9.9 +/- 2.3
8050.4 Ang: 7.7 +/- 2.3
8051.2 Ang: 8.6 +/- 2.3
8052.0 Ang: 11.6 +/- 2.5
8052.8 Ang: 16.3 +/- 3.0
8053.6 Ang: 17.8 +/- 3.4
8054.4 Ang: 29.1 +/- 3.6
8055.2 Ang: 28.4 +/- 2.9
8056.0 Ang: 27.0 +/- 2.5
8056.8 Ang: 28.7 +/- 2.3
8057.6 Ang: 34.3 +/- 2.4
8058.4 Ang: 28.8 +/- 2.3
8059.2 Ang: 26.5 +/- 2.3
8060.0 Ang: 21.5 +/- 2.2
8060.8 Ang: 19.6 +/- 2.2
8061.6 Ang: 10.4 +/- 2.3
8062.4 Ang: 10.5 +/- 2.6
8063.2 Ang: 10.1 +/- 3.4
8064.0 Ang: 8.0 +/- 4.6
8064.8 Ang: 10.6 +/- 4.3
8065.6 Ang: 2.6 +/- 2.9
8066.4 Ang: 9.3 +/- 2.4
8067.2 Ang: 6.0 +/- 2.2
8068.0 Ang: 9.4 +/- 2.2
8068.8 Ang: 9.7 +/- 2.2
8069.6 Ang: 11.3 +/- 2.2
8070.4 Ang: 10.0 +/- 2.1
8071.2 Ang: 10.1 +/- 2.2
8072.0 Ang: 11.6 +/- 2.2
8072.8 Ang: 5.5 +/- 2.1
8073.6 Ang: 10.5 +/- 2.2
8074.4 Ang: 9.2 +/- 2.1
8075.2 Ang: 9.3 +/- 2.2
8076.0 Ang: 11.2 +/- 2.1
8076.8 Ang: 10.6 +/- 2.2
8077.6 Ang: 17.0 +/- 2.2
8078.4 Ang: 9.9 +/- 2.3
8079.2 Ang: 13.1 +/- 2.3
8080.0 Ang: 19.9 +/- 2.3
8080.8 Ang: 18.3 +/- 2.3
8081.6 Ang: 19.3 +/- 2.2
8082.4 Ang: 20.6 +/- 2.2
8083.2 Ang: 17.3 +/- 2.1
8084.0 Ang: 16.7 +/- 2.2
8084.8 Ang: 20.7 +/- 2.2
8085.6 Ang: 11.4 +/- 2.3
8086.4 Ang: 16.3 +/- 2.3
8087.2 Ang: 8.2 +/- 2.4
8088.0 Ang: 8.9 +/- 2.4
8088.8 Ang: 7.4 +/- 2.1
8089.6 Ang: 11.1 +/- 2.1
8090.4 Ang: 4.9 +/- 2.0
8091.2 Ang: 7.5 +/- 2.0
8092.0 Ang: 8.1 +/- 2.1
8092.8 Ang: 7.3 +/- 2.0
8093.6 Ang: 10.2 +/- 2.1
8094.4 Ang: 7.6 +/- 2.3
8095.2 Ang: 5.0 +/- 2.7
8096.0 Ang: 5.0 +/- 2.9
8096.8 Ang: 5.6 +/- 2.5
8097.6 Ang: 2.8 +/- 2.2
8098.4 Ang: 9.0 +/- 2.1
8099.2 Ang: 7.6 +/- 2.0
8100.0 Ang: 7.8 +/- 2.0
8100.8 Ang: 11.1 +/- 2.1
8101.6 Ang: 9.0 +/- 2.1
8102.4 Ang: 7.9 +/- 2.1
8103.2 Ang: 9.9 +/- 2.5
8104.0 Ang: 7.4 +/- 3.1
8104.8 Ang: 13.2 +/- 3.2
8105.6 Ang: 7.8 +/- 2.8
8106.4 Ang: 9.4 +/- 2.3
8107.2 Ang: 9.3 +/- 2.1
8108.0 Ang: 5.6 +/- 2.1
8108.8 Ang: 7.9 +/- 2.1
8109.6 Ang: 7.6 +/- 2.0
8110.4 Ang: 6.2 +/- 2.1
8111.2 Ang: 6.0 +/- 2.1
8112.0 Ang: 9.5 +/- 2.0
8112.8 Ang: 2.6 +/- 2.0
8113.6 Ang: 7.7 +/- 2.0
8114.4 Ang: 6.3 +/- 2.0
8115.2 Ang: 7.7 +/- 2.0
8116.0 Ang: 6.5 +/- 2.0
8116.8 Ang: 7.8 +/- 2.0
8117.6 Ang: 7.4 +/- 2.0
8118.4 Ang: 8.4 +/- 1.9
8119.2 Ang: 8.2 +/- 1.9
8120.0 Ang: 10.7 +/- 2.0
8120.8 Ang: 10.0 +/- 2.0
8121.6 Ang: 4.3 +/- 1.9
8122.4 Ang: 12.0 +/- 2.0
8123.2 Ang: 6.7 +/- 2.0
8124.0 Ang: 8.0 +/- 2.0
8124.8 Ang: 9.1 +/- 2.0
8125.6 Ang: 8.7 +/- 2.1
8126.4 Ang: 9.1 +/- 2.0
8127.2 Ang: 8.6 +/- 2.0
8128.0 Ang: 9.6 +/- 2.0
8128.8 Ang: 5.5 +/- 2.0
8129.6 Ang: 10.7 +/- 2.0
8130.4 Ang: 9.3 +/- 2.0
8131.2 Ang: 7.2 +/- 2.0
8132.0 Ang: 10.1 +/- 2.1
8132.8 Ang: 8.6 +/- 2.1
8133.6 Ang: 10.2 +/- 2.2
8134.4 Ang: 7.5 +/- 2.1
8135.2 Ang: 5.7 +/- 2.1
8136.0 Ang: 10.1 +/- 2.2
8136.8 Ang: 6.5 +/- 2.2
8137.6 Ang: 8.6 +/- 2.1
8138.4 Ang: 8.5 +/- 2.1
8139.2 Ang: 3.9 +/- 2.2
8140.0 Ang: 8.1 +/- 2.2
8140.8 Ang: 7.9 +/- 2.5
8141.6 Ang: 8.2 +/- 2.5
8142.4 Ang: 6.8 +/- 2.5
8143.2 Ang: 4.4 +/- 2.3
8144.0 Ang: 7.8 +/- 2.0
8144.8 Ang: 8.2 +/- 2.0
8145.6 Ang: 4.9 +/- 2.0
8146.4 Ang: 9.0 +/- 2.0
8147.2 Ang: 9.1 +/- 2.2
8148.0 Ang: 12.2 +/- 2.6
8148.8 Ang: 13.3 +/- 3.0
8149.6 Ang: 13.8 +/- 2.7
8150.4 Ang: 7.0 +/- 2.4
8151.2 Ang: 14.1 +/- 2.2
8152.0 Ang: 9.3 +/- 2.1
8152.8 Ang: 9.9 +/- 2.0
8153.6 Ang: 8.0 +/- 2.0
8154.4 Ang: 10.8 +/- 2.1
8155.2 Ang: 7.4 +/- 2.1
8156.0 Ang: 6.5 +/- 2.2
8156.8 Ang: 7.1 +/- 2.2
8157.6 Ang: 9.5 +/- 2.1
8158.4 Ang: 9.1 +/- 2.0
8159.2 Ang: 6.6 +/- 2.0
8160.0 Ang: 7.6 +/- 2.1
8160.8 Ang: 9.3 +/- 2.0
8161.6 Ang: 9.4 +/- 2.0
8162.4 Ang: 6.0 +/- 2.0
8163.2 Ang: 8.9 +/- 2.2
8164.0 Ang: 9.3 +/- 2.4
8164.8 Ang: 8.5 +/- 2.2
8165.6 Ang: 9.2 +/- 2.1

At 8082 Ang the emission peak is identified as [N II]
